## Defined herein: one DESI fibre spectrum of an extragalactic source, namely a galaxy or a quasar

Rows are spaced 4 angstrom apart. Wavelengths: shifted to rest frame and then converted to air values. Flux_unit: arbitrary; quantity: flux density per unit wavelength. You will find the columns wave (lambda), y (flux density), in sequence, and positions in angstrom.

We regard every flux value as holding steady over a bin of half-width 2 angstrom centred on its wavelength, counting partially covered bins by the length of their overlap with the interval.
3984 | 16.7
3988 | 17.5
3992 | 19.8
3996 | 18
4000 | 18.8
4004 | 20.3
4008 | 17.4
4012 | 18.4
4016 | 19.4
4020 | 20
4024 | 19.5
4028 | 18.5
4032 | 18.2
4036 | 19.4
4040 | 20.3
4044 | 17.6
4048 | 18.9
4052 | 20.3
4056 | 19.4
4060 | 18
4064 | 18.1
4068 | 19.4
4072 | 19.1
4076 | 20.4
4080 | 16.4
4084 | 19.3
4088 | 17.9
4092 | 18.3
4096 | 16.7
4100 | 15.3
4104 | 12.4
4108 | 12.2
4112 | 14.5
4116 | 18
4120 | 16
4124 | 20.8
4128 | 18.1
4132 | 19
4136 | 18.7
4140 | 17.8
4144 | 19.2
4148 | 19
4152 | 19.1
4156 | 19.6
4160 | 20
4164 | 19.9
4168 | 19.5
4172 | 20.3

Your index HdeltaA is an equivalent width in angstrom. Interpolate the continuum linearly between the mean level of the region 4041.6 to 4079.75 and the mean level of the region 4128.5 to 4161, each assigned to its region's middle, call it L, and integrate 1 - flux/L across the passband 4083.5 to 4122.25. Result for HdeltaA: 6.10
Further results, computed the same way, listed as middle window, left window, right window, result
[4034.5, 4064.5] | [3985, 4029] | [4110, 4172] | -0.4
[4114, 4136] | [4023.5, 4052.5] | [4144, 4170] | 1.1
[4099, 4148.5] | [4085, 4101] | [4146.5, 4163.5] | 3.9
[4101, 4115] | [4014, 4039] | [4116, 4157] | 3.9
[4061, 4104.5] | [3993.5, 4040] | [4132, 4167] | 3.0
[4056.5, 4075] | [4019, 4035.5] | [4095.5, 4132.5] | -1.1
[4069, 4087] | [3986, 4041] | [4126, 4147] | 0.0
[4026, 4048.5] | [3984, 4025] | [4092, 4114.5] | -1.8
